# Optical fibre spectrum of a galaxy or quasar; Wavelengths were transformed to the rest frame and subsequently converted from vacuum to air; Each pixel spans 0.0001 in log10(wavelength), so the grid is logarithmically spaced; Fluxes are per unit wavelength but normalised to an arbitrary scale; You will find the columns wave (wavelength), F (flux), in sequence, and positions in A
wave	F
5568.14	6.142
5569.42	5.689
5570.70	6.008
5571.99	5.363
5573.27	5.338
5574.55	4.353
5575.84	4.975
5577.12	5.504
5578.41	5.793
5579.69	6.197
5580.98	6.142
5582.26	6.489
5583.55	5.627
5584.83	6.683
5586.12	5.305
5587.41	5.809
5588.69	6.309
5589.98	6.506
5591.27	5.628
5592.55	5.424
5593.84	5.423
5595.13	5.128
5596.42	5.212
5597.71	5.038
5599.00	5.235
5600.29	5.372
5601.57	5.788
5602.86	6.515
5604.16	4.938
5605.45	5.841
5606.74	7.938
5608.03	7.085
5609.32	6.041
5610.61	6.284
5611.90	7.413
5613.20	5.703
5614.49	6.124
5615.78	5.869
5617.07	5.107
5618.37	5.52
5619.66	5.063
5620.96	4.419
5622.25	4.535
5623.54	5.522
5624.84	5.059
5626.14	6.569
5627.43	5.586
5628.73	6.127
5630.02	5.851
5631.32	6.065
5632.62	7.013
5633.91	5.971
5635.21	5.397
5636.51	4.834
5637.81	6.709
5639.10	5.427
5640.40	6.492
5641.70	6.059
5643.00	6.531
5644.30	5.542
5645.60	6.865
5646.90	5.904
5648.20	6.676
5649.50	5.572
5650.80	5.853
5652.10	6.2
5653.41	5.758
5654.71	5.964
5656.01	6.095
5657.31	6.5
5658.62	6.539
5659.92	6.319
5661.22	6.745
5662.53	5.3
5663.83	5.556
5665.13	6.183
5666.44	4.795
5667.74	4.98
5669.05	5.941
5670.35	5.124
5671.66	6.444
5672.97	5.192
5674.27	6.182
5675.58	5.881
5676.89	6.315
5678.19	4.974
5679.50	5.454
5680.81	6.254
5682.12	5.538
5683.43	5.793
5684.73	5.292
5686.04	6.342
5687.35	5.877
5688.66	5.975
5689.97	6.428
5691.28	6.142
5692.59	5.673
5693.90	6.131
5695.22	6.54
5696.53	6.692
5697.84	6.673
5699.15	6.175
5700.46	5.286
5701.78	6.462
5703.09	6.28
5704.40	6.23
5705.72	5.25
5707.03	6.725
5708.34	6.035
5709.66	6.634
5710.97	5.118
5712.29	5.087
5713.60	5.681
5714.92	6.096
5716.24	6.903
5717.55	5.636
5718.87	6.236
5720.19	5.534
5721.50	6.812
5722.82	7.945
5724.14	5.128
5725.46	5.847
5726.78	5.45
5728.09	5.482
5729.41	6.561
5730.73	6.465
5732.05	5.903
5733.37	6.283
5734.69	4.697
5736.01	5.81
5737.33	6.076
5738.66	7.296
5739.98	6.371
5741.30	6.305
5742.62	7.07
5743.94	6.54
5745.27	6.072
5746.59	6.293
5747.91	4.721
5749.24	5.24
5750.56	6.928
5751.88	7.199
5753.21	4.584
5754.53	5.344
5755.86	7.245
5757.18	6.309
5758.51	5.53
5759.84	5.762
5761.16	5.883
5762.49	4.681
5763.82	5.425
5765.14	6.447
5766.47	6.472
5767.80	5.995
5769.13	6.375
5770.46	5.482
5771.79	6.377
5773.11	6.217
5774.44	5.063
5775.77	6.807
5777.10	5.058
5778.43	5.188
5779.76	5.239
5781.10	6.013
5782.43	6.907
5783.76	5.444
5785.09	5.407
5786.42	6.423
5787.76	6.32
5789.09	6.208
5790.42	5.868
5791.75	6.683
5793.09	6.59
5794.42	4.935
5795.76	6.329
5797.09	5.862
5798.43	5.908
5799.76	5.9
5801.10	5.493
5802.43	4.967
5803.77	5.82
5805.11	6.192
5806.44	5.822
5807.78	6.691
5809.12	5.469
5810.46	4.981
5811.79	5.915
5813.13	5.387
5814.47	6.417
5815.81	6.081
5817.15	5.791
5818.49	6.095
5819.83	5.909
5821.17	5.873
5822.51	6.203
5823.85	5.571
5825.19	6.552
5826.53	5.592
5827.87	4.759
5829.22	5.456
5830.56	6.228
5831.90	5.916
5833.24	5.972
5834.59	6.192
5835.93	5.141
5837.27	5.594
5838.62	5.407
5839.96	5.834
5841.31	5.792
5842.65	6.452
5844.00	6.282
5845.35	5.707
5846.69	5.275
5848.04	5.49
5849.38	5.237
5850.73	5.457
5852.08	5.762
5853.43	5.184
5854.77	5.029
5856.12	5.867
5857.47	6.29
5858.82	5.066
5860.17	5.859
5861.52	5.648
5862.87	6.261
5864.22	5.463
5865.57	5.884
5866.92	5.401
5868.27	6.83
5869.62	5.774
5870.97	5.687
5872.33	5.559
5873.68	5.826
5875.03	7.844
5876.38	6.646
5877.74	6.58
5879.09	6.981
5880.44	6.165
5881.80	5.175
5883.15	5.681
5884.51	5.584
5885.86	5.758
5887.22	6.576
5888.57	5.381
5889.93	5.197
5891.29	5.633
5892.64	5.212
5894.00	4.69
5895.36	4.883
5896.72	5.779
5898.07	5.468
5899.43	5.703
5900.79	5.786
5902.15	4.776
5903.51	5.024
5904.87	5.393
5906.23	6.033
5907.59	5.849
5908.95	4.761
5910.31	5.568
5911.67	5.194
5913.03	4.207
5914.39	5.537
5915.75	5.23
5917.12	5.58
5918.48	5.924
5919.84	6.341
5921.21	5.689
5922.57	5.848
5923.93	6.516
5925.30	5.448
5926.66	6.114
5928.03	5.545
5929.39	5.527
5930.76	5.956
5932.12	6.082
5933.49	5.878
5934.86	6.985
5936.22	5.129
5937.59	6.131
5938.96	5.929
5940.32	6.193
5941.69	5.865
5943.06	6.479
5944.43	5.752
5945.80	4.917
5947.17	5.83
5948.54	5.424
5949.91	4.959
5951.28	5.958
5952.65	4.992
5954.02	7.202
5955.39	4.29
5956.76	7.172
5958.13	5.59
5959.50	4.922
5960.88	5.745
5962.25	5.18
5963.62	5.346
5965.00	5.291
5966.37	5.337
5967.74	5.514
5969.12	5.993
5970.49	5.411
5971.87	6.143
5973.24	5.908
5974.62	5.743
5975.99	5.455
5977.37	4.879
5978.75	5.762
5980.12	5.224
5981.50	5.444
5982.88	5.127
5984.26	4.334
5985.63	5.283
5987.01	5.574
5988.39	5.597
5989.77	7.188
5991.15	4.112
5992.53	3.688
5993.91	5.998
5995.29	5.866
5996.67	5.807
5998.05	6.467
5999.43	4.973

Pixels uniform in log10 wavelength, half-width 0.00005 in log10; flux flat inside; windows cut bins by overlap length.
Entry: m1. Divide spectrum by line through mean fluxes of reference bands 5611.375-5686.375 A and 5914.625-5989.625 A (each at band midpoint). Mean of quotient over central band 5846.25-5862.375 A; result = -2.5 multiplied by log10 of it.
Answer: 0.039 mag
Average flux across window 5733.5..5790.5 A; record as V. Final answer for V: 5.97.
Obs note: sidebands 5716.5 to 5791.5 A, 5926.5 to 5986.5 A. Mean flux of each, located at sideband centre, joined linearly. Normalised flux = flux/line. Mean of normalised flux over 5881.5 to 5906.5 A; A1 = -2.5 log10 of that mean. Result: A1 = 0.057 mag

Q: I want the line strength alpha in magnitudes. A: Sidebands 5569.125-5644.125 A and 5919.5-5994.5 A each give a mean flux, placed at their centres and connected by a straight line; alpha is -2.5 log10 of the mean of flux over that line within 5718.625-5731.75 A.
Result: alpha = -0.07 mag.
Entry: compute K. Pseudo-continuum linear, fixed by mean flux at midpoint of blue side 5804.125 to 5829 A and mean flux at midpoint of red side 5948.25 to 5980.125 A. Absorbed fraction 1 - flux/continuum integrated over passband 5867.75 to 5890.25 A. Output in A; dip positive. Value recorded -1.4 A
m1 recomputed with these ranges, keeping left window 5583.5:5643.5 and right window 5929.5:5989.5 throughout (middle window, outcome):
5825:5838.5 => 0.00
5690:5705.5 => -0.07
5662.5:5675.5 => 0.04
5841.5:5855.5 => 0.02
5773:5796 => -0.03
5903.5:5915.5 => 0.07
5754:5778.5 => -0.03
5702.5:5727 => -0.05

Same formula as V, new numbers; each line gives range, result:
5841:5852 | 5.71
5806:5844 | 5.83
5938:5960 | 5.73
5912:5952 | 5.75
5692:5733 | 6.09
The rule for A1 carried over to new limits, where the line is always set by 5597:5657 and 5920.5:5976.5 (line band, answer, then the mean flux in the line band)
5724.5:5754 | -0.04 mag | 6.04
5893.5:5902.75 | 0.09 mag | 5.31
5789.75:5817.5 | -0.01 mag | 5.86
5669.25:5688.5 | 0.02 mag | 5.77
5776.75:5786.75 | 0.02 mag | 5.71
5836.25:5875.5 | 0.00 mag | 5.77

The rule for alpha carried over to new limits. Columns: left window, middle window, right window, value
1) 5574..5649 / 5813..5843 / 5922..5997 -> -0.02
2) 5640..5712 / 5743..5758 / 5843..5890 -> -0.02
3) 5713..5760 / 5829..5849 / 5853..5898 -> 0.02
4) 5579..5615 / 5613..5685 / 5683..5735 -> 0.04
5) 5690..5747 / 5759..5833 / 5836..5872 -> 0.00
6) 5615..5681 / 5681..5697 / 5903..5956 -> -0.04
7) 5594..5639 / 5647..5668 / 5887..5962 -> -0.04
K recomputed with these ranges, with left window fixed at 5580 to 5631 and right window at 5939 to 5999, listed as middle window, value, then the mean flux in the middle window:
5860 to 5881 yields -2.0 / 6.16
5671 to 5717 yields -2.0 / 5.99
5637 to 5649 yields -0.9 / 6.22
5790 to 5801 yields -0.6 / 5.98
